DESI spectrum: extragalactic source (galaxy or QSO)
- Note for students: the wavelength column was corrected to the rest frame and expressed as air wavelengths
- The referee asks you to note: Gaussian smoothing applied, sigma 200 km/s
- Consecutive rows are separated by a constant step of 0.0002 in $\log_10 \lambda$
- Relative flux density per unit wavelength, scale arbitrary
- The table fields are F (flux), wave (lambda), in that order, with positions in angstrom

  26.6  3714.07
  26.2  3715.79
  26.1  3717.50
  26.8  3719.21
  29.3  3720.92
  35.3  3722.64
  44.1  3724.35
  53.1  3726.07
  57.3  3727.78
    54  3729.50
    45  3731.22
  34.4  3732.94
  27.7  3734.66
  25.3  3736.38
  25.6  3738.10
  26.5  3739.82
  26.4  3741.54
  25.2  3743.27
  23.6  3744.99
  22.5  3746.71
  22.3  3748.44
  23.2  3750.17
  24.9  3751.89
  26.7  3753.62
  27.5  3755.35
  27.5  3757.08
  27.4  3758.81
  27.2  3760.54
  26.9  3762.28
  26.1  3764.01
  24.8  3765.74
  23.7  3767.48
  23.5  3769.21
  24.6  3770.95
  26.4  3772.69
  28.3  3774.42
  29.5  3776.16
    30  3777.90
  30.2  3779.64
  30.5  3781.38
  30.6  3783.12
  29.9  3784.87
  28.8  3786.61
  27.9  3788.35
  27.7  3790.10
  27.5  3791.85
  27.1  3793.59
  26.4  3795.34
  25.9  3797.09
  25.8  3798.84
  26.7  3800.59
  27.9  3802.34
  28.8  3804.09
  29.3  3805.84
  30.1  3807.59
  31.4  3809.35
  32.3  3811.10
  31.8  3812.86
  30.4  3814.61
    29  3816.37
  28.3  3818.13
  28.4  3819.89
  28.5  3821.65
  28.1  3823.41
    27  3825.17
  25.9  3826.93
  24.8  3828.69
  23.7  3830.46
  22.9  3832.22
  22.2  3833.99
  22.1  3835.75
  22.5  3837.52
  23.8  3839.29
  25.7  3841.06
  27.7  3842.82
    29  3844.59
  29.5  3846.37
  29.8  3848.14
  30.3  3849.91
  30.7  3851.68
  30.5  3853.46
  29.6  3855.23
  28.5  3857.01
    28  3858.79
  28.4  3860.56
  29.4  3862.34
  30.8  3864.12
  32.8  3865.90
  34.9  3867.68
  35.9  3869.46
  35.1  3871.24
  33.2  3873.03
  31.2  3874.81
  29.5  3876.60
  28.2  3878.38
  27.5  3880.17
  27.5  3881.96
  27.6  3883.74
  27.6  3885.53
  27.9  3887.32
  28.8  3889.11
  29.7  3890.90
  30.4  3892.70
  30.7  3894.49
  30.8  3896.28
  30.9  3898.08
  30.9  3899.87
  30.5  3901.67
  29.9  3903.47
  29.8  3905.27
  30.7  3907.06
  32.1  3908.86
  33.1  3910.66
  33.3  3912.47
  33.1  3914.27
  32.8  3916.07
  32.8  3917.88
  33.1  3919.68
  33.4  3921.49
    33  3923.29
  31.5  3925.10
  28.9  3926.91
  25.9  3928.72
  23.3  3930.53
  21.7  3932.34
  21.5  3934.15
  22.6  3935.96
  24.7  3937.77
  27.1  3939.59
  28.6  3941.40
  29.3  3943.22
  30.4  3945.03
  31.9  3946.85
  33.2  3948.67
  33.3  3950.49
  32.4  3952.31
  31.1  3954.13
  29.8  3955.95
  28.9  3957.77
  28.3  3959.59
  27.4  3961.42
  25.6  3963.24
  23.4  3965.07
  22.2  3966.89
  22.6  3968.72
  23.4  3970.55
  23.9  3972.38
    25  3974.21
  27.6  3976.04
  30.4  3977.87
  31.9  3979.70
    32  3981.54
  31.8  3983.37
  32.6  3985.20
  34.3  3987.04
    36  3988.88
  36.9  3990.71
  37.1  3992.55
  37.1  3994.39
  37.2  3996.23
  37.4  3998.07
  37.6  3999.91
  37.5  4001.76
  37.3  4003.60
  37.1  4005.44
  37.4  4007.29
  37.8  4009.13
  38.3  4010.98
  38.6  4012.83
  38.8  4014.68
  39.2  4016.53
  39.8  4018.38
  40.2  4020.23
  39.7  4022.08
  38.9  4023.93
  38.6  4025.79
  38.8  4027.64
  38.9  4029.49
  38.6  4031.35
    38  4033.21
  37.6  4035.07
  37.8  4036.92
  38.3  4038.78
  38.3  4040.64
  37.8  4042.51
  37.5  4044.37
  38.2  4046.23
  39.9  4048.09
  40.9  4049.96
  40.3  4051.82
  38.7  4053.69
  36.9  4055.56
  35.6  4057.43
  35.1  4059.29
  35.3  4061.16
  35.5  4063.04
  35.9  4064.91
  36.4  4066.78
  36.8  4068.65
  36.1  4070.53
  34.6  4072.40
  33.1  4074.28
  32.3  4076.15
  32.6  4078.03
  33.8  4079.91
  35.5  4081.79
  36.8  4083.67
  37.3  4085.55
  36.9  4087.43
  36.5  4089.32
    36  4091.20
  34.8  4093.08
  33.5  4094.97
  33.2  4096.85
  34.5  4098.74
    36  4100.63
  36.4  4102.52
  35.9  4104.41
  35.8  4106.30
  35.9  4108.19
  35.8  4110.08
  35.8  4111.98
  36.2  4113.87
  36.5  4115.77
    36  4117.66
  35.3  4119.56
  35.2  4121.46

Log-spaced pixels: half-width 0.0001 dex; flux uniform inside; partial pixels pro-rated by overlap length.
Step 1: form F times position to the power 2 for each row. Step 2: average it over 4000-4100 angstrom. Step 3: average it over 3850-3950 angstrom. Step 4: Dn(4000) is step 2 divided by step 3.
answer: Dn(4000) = 1.3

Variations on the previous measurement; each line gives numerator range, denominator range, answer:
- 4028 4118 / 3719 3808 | 1.45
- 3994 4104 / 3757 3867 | 1.50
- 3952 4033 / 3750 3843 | 1.37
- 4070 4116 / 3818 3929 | 1.34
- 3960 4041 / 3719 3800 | 1.32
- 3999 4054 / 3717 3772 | 1.48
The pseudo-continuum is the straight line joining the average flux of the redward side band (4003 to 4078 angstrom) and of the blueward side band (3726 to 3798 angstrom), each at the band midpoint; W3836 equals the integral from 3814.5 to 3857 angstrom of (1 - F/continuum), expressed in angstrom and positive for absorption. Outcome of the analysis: 5.70 angstrom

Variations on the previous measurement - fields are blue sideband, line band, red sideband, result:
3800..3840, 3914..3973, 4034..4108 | 6.43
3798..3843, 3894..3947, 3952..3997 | -1.19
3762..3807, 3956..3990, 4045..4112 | 4.82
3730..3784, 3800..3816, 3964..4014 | -0.73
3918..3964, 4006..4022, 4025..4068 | -1.72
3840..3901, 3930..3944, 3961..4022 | 3.07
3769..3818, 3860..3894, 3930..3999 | -1.64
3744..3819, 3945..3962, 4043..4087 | 1.08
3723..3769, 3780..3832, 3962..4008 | 4.52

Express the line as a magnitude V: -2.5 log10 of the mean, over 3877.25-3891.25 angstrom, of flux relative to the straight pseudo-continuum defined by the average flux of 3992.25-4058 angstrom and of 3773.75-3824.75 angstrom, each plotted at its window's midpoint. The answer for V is 0.16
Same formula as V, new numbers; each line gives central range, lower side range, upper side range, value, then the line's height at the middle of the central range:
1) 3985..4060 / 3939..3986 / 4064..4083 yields -0.19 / 31.9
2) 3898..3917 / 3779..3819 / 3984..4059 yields 0.06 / 33.3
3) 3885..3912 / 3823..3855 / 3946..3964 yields -0.07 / 28.4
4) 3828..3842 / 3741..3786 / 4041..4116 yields 0.22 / 28.7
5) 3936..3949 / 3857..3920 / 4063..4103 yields 0.12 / 32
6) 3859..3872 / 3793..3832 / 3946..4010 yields -0.11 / 29.2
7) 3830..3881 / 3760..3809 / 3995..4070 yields 0.07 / 30.6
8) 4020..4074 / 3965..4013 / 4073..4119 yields -0.11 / 34.2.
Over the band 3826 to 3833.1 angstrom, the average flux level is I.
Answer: 24.4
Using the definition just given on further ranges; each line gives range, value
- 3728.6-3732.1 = 49.4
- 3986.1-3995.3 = 36.3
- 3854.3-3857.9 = 29.1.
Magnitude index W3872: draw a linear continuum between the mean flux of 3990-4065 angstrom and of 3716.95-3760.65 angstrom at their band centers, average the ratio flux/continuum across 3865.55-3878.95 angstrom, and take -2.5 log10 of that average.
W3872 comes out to 0.06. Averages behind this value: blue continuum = 31.4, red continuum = 38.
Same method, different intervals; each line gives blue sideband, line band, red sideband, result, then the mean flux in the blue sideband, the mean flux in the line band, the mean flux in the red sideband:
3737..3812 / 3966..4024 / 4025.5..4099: 0.01 mag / 27.1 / 34.3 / 36.6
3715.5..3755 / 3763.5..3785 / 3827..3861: 0.09 mag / 31.8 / 27.5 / 26.8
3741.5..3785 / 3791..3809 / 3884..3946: -0.02 mag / 26.5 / 27.7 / 29.4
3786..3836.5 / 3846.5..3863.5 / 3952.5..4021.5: -0.03 mag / 27.5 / 29.5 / 32.9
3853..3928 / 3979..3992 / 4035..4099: 0.00 mag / 30.8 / 33.8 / 36.3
